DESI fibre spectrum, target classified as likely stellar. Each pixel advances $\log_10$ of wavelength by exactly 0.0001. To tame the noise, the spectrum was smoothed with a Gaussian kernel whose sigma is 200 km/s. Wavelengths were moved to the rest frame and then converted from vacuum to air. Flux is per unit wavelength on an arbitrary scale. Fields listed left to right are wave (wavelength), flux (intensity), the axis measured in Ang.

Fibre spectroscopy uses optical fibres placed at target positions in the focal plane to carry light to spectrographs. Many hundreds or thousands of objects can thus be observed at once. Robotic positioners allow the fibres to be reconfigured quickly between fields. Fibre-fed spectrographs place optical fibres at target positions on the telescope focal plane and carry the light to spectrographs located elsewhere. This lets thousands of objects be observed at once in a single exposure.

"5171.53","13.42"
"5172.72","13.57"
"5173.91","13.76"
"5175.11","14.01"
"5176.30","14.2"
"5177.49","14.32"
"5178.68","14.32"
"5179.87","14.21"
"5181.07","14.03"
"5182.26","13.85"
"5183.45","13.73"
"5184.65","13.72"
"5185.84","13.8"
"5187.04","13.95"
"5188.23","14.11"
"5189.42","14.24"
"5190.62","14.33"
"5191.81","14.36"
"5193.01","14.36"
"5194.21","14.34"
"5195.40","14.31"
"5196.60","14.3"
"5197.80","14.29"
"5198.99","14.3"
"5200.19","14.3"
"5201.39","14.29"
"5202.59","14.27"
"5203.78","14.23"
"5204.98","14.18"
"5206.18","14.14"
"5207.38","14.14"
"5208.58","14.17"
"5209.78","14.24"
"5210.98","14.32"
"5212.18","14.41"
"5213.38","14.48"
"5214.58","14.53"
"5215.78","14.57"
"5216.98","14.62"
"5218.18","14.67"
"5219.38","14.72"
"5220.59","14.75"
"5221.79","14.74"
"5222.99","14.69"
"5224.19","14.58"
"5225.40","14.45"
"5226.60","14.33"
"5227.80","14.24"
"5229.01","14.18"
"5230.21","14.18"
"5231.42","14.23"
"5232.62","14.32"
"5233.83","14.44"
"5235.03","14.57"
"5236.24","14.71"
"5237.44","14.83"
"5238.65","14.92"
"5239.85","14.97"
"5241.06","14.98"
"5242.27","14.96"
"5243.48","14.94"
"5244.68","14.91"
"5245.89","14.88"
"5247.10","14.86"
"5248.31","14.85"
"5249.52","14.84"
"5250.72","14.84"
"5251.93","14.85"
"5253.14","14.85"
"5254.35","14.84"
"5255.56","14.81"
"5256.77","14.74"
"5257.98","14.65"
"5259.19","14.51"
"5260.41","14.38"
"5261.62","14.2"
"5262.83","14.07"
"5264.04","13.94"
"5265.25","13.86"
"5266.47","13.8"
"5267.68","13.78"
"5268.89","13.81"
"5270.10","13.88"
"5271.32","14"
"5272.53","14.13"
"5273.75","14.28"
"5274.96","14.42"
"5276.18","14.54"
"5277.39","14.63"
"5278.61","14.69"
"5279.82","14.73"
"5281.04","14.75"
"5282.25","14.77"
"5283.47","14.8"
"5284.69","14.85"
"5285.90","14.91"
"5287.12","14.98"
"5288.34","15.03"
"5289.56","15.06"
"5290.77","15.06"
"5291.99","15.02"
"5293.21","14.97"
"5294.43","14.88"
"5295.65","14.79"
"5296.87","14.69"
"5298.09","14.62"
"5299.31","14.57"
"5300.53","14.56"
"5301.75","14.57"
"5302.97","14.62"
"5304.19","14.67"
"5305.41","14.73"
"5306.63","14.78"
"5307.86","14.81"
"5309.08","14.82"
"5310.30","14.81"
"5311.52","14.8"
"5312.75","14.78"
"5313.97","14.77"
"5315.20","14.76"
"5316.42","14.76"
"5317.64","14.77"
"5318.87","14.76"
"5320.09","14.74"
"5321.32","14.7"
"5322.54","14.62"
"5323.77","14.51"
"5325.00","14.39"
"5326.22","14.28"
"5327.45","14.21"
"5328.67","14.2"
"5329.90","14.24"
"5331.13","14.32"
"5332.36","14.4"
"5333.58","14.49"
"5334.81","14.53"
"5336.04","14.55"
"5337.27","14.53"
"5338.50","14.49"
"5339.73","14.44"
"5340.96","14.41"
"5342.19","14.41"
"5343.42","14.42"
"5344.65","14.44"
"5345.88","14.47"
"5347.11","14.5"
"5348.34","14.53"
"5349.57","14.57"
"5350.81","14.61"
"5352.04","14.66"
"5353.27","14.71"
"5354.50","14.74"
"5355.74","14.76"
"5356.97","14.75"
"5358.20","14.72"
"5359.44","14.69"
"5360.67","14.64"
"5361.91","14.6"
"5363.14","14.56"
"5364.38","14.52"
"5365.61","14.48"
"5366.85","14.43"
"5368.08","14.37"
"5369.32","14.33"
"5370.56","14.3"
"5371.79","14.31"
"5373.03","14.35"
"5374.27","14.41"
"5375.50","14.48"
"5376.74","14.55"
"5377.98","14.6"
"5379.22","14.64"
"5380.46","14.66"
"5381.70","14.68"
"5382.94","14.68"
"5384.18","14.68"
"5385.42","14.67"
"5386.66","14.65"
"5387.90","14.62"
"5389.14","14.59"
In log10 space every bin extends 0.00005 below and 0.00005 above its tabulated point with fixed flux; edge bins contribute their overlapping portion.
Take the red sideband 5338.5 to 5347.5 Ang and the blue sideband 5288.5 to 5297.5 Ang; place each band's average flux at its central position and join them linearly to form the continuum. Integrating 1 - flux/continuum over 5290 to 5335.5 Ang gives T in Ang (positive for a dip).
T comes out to 0.3 Ang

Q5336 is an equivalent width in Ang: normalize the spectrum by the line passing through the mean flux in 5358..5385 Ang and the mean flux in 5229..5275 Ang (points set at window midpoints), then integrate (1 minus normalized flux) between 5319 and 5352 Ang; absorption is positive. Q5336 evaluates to 0.1 Ang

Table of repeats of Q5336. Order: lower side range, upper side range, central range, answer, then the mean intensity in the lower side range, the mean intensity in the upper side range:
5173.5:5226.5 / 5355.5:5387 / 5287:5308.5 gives -0.5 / 14.3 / 14.6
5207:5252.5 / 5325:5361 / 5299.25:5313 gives -0.2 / 14.6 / 14.5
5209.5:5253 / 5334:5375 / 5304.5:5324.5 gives -0.3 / 14.6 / 14.5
